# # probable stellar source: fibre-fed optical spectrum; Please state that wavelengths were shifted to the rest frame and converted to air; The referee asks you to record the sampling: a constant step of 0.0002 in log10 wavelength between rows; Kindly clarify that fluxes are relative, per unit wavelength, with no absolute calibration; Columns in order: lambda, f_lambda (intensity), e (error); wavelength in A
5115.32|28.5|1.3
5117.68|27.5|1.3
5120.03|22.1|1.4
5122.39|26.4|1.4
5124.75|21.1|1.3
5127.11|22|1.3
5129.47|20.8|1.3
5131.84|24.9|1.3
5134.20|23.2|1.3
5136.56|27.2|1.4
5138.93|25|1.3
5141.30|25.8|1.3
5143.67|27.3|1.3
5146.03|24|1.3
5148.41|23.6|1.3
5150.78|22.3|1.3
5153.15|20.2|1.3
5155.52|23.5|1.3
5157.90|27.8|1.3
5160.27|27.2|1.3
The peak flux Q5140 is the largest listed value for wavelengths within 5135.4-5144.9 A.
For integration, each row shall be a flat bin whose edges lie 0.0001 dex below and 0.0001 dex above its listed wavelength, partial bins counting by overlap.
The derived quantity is 27.3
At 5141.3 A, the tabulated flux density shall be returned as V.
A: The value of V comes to 25.8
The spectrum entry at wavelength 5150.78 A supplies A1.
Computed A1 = 22.3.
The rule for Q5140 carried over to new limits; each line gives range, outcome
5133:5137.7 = 27.2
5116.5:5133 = 27.5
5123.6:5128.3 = 22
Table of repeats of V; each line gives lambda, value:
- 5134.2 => 23.2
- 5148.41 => 23.6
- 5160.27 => 27.2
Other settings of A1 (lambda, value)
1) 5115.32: 28.5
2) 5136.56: 27.2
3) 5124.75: 21.1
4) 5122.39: 26.4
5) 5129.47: 20.8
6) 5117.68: 27.5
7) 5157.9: 27.8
